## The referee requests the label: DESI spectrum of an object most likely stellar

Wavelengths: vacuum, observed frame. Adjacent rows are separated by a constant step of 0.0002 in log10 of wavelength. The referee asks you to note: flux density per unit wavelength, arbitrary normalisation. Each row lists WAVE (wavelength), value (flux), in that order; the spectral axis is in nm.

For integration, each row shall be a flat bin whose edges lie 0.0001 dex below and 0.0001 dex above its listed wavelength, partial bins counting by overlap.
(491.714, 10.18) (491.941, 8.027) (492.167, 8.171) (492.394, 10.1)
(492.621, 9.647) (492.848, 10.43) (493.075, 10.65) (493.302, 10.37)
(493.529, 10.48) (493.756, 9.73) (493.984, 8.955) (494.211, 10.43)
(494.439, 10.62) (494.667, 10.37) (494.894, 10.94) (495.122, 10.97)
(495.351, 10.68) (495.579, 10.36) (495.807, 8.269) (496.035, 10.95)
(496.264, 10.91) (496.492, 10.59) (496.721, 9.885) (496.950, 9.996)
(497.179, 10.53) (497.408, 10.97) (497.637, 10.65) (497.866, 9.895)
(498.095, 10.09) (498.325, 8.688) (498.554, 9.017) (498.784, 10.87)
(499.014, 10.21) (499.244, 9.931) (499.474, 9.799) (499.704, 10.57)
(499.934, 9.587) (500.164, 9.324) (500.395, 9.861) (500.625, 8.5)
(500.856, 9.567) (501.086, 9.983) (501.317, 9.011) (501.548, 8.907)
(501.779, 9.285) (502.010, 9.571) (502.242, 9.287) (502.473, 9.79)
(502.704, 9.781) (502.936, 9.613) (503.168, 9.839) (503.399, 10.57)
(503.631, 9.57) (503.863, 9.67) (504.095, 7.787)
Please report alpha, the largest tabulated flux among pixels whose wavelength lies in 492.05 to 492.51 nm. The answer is 10.1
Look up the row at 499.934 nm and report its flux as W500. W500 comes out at 9.587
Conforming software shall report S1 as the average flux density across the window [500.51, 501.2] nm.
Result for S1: 9.36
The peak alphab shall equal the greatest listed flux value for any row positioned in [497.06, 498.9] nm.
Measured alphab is 10.97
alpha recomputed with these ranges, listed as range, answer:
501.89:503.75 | 10.57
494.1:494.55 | 10.62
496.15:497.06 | 10.91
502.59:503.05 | 9.781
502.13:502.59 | 9.79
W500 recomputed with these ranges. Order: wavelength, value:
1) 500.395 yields 9.861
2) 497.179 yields 10.53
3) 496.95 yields 9.996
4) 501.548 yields 8.907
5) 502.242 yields 9.287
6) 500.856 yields 9.567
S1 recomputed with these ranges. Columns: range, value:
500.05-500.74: 9.23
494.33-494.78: 10.5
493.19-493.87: 10.2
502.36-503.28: 9.75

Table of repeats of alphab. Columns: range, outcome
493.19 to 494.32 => 10.48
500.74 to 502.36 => 9.983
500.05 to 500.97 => 9.861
